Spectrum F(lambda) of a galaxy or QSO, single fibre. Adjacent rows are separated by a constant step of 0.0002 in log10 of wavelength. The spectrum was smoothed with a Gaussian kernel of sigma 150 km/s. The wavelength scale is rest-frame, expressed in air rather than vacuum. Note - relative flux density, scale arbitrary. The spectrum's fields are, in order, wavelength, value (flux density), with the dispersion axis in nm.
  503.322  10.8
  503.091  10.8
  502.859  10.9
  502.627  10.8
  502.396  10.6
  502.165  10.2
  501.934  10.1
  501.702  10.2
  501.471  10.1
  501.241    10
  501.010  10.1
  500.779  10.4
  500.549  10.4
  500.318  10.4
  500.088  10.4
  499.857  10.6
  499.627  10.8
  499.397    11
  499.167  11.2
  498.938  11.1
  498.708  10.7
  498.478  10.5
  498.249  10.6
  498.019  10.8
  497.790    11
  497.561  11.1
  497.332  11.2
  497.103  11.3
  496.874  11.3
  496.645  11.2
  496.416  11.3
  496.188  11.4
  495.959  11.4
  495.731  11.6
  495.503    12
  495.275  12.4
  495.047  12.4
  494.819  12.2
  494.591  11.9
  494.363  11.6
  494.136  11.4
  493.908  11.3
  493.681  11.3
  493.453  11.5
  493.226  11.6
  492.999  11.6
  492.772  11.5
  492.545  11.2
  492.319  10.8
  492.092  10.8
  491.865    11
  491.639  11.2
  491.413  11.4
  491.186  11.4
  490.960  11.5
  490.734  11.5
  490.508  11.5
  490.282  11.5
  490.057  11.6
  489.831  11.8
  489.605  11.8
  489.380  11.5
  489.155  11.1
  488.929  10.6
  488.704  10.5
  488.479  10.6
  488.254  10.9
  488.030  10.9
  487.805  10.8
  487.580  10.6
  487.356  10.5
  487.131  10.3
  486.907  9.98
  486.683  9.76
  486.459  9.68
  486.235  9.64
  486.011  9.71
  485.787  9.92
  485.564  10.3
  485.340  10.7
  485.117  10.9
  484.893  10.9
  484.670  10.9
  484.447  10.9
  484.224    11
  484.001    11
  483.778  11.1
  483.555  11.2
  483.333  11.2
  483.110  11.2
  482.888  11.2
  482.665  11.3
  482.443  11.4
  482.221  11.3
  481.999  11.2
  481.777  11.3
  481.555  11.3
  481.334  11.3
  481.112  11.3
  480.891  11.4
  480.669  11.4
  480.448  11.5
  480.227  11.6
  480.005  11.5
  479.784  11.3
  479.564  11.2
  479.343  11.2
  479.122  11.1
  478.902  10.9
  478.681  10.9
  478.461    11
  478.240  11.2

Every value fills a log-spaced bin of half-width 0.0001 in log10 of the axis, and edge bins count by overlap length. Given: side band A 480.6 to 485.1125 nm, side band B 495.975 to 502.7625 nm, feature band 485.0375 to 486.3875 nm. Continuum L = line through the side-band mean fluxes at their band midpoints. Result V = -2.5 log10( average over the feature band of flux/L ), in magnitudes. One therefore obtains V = 0.10 mag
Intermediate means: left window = 11.2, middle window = 10.2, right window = 10.7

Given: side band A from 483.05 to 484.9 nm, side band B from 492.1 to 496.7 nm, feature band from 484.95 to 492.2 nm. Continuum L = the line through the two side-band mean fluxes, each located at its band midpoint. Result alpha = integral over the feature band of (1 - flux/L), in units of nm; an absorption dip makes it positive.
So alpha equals 0.30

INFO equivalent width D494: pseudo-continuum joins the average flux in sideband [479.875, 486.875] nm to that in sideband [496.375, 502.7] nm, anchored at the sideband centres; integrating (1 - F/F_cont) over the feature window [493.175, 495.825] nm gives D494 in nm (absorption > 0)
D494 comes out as -0.25 nm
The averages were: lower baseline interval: 10.9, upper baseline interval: 10.7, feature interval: 11.8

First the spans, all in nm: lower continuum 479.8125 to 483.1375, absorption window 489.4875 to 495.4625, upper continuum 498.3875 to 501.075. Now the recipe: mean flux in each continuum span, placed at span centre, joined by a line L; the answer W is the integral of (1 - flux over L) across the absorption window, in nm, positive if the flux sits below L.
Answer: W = -0.33 nm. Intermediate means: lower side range 11.3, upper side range 10.6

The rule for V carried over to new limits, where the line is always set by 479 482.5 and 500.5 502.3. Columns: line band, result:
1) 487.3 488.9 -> 0.02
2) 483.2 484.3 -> 0.01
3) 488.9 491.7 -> -0.06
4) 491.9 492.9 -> -0.04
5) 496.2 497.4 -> -0.08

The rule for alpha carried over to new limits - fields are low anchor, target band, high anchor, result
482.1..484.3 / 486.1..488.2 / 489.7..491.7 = 0.204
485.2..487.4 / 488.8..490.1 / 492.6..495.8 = -0.080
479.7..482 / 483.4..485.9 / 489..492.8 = 0.123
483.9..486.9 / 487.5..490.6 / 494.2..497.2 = -0.077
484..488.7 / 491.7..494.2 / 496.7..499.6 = -0.120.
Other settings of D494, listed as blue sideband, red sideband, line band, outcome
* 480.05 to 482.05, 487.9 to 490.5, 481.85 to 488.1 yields 0.32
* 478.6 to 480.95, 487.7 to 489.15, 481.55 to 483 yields -0.02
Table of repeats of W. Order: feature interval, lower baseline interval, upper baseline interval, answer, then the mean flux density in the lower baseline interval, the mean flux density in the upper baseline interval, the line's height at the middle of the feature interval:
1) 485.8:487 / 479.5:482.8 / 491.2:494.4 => 0.17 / 11.4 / 11.3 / 11.3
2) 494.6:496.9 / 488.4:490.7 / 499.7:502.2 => -0.22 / 11.3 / 10.3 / 10.7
